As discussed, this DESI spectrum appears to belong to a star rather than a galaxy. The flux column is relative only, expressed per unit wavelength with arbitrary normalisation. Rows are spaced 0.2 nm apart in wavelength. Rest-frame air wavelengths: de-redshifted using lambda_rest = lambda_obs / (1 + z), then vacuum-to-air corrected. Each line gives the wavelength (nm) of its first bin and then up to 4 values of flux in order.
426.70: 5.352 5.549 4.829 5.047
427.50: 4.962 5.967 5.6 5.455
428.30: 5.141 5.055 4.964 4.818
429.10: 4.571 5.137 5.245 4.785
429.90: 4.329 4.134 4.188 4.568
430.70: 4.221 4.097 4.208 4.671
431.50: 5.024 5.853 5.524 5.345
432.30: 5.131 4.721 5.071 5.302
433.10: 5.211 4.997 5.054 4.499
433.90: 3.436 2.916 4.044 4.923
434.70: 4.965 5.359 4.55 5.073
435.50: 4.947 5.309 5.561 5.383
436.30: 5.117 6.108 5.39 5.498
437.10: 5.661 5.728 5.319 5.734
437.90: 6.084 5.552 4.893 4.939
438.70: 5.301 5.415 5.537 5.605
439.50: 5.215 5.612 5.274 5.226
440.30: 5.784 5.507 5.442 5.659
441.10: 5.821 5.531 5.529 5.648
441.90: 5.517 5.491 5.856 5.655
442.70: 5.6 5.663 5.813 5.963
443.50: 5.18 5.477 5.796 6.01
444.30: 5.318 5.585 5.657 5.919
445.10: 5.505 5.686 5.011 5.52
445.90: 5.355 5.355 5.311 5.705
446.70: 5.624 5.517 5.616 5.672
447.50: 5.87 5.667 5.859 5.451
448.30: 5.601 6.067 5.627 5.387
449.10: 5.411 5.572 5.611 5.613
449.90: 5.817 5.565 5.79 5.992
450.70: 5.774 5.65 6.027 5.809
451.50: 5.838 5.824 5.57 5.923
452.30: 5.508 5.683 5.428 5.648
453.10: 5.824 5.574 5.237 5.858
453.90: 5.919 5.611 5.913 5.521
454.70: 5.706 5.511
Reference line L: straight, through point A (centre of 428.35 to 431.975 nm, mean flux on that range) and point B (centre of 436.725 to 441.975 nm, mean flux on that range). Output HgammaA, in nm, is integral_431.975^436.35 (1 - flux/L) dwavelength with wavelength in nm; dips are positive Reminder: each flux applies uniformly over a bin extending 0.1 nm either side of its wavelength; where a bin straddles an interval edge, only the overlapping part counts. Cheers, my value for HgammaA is 0.18 nm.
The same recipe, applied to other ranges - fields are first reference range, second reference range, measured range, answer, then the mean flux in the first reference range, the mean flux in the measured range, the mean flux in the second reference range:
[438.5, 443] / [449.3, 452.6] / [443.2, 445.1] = -0.02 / 5.53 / 5.65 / 5.74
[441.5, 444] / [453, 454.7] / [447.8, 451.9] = -0.03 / 5.63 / 5.71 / 5.68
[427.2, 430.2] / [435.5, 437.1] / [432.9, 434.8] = 0.29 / 5.01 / 4.49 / 5.46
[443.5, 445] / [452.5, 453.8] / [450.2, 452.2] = -0.07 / 5.65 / 5.82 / 5.6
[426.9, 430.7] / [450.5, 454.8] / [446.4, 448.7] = -0.06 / 4.93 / 5.69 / 5.71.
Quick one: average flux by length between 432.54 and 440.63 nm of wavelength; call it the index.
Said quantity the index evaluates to 5.18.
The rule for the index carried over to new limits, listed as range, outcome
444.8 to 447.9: 5.57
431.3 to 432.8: 5.2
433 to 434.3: 4.33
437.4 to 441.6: 5.48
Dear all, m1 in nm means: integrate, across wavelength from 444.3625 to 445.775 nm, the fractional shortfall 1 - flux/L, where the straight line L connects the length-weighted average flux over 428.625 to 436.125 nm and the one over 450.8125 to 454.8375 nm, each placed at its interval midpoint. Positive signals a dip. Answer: -0.05 nm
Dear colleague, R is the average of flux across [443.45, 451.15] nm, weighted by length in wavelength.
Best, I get 5.62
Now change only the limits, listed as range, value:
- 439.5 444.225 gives 5.6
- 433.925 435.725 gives 4.6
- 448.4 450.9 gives 5.68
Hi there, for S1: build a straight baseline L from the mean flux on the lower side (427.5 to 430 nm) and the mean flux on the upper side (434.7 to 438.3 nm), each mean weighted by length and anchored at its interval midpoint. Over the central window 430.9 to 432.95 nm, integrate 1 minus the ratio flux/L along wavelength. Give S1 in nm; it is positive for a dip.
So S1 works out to 0.07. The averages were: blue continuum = 5.08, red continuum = 5.41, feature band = 5.03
